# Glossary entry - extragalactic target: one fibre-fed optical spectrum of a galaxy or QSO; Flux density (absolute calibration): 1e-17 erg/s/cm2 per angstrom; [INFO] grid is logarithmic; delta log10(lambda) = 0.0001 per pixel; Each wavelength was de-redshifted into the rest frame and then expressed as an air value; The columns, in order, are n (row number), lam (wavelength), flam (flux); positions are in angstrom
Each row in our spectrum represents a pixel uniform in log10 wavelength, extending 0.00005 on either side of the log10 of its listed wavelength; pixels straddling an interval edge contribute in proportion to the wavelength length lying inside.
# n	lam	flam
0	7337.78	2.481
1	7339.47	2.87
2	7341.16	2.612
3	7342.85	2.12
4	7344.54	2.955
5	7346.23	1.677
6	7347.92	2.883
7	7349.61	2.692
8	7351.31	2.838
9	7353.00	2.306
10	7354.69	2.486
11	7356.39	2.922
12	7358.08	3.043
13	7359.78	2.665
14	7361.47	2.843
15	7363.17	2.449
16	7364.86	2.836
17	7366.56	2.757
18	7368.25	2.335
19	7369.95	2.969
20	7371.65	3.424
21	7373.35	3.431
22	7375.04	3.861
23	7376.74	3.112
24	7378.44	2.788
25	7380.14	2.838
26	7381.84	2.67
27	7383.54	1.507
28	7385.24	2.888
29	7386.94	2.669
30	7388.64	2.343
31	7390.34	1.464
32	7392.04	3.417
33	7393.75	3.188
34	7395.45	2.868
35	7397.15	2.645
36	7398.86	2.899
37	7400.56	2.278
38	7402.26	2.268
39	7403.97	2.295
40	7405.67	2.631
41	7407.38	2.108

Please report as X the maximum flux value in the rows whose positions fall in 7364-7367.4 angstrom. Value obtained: 2.836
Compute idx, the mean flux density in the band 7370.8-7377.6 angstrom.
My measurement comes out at 3.46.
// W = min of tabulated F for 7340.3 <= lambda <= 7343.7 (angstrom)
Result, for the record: 2.12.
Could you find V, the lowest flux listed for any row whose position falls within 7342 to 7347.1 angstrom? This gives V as 1.677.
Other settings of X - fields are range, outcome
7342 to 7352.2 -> 2.955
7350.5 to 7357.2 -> 2.922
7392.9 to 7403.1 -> 3.188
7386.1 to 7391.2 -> 2.669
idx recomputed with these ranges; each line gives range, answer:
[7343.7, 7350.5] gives 2.55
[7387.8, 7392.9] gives 2.41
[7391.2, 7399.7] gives 3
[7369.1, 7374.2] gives 3.28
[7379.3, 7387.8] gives 2.51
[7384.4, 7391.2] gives 2.34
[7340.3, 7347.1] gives 2.35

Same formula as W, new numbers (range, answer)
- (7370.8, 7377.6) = 3.112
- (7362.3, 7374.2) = 2.335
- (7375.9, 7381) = 2.788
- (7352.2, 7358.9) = 2.306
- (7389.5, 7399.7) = 1.464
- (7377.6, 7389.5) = 1.507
